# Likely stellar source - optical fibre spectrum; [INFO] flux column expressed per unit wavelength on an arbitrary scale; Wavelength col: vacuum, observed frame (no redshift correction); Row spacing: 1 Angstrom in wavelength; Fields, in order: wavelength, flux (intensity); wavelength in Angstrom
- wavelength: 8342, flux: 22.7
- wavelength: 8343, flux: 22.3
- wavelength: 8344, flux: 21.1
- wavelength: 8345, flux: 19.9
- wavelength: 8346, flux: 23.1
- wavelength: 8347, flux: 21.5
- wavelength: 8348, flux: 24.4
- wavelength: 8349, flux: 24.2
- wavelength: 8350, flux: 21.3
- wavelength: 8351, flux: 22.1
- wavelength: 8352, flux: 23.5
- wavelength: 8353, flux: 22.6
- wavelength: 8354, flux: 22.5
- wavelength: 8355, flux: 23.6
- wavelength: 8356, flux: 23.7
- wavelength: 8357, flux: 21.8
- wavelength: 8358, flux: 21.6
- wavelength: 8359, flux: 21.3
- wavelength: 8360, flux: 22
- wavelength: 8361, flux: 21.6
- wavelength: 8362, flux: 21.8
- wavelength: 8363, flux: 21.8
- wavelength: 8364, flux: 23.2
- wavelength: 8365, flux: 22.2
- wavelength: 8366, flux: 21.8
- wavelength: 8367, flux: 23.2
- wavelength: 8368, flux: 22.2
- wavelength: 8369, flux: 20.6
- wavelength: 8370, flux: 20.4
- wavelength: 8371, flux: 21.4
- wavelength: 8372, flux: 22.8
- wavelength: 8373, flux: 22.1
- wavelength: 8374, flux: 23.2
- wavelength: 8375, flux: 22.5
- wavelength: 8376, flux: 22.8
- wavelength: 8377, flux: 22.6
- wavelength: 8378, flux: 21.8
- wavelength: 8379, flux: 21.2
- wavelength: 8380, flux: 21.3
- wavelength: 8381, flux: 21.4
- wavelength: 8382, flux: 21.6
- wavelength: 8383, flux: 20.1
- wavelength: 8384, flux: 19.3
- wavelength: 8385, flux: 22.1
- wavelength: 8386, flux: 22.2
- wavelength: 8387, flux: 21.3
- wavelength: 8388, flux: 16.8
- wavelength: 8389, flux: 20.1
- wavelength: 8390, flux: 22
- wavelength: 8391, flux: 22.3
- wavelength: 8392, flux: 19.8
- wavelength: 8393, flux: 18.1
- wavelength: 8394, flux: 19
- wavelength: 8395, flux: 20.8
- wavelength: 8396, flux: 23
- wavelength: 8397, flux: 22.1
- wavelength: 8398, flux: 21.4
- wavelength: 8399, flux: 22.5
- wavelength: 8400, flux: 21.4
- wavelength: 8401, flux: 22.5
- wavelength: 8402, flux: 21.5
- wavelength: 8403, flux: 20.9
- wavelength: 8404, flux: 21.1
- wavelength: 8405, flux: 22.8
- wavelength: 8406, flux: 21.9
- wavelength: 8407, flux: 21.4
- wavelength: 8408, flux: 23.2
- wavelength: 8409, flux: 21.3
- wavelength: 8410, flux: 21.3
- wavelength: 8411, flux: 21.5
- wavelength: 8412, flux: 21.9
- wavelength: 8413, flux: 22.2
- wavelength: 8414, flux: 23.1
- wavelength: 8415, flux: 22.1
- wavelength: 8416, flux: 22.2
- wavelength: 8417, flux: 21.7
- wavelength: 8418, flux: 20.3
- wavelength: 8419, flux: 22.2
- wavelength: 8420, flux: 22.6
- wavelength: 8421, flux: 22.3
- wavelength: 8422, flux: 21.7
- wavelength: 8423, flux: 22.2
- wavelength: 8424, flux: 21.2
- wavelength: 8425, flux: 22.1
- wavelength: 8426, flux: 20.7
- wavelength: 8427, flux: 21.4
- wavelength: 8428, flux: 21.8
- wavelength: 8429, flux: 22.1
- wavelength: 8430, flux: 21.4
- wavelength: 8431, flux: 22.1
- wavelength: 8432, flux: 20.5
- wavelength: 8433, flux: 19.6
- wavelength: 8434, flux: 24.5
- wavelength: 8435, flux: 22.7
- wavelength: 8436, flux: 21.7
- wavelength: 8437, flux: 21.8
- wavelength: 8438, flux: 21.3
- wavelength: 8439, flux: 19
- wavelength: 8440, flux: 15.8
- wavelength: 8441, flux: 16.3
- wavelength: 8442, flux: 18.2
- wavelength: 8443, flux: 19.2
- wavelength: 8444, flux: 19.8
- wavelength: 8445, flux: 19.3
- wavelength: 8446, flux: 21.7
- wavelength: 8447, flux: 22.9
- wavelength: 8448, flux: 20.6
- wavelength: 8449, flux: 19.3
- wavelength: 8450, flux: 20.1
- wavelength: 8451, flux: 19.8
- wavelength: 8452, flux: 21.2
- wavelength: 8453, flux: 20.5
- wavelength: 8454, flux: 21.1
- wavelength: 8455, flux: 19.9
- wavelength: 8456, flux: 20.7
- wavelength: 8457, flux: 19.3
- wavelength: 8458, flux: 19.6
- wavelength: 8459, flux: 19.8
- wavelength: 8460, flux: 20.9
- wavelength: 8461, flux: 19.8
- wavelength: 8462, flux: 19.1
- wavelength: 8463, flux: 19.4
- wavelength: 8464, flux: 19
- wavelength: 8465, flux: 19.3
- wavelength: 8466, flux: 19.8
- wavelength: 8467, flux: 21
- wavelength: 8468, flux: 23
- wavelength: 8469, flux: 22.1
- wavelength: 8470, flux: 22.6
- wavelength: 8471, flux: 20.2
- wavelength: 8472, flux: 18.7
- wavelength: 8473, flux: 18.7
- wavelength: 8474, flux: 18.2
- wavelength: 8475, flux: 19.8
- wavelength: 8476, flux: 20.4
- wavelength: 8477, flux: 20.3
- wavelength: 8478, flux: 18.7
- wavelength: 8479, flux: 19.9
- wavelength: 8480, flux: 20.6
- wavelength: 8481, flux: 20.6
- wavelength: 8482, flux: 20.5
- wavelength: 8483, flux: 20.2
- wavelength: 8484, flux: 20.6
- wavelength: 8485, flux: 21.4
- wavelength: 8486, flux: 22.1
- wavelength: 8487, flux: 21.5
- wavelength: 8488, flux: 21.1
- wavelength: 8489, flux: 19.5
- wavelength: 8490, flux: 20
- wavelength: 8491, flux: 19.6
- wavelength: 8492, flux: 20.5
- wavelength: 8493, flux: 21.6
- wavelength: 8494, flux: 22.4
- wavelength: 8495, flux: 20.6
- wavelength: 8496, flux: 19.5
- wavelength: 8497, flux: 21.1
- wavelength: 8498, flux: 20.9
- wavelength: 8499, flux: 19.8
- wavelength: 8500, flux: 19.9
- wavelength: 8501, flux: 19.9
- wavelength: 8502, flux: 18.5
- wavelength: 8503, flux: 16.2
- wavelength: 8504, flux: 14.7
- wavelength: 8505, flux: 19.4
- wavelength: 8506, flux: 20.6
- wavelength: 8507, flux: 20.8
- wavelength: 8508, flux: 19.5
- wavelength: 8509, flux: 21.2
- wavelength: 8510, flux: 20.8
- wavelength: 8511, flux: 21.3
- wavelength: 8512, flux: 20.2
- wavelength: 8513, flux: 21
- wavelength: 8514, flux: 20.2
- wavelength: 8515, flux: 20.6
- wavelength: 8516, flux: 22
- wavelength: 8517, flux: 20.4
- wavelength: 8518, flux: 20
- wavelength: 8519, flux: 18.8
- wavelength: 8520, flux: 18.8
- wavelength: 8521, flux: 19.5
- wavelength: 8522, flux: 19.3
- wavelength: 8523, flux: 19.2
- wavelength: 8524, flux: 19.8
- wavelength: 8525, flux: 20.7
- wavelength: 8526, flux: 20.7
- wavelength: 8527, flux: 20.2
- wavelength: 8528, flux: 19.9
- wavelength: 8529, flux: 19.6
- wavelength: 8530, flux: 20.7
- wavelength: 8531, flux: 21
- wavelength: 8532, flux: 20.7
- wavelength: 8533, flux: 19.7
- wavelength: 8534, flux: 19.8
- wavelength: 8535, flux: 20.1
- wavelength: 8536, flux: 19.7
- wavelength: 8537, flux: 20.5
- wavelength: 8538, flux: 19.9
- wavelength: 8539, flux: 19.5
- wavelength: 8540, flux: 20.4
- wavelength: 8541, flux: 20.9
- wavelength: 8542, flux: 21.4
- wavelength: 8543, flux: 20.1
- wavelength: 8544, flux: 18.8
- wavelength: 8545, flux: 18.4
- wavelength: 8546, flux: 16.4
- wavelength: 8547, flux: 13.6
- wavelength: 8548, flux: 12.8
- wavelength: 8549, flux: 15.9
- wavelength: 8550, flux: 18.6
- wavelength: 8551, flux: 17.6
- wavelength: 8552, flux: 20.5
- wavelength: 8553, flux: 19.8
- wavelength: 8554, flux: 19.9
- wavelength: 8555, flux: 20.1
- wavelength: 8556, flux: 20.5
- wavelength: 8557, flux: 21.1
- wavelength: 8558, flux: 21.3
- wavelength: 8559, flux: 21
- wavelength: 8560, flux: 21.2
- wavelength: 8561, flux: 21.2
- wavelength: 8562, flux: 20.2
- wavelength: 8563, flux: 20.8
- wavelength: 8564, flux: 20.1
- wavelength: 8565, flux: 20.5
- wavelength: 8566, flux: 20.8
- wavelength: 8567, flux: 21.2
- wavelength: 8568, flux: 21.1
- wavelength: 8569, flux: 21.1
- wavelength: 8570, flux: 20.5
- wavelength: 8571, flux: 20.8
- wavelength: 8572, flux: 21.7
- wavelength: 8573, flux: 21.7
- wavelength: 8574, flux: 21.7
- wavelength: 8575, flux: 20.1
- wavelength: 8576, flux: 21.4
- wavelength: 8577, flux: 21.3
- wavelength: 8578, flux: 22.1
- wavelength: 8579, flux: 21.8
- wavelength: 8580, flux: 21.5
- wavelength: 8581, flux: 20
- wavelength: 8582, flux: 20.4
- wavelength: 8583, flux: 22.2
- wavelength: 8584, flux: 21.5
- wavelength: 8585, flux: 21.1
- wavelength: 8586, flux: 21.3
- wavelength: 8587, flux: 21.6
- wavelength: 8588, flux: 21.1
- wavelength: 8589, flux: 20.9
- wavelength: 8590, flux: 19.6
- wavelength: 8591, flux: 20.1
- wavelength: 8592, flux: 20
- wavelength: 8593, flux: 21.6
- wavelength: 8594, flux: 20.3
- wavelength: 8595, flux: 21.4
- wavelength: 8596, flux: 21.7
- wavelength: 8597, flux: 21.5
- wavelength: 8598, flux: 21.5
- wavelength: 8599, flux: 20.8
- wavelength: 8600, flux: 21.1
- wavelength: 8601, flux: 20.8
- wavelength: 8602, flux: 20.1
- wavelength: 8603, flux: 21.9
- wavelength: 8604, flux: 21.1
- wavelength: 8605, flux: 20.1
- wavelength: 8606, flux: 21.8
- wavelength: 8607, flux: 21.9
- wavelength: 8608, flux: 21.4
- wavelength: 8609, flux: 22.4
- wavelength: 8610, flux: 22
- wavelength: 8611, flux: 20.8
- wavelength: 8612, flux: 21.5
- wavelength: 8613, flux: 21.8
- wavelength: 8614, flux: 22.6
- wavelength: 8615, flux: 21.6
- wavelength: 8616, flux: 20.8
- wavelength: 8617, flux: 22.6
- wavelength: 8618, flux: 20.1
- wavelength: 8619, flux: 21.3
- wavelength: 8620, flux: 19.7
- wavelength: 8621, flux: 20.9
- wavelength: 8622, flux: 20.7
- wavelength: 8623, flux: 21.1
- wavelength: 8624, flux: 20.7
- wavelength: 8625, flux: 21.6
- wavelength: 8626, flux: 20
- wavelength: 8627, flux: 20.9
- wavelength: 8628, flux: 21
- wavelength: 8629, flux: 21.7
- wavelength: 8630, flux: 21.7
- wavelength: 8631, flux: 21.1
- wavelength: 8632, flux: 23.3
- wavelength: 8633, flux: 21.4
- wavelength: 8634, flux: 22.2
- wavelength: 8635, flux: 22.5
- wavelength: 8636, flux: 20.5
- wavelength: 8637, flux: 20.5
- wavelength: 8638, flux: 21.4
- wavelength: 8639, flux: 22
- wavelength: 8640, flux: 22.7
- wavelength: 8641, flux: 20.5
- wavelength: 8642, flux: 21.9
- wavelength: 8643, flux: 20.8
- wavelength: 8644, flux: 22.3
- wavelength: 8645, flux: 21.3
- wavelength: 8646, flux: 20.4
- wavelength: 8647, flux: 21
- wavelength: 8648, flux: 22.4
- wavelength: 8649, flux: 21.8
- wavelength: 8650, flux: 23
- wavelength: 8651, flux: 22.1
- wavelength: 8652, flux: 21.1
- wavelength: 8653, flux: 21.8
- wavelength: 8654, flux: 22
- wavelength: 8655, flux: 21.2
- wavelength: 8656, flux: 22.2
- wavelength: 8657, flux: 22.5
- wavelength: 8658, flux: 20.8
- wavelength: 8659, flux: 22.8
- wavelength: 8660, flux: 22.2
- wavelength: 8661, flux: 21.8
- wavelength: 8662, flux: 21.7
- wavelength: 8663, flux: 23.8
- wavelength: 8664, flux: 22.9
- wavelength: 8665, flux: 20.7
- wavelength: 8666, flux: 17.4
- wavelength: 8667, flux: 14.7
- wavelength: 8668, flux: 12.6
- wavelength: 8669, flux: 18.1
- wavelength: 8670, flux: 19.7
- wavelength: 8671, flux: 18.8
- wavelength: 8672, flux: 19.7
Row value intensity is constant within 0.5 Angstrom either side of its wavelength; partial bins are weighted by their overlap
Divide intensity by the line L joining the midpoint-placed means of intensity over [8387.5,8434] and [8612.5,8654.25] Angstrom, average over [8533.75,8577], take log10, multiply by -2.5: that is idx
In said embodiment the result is 0.08 mag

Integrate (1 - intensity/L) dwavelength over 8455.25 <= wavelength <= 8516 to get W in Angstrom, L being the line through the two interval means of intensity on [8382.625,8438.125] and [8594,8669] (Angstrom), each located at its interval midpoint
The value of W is 3.5 Angstrom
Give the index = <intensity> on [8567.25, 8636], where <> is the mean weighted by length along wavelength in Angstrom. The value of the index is 21.2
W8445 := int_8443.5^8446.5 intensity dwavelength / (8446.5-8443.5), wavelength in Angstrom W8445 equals 20.3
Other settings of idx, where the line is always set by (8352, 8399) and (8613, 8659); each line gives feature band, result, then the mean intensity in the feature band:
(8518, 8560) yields 0.109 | 19.5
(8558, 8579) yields 0.024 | 21.1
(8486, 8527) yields 0.077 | 20.1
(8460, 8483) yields 0.077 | 20.1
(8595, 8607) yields 0.017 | 21.2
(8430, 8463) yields 0.069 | 20.3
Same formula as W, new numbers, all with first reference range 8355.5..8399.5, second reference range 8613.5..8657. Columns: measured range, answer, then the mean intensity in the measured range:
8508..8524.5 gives 1.0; 20.2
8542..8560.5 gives 2.3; 18.8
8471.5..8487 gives 1.0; 20.1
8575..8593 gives 0.4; 21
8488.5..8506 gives 1.5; 19.7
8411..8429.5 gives -0.3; 21.9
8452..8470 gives 1.0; 20.3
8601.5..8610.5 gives 0.0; 21.4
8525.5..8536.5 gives 0.7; 20.2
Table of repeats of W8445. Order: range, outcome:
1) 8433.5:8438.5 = 22.4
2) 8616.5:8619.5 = 21.3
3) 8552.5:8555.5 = 19.9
